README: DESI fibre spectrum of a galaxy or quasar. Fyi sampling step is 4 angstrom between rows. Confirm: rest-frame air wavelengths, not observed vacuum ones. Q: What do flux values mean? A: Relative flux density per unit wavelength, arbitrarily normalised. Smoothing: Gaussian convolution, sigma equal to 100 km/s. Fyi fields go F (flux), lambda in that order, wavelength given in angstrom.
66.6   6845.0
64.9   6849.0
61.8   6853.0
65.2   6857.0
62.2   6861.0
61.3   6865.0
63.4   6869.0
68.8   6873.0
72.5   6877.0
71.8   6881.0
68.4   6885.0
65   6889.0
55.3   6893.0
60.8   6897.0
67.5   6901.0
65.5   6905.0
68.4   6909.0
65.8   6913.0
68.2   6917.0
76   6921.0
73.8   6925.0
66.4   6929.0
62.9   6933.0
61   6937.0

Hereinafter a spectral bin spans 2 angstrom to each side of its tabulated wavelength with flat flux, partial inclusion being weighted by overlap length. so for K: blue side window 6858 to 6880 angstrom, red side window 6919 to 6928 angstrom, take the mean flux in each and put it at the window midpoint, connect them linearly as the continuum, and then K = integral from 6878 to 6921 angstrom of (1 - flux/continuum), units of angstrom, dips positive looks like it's 2.5 angstrom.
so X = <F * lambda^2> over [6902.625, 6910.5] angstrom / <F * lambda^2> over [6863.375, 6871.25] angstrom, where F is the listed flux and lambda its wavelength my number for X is 1.1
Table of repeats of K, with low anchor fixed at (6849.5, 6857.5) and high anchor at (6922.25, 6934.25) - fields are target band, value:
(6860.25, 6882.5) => -0.7 angstrom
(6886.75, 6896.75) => 0.8 angstrom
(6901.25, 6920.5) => -0.1 angstrom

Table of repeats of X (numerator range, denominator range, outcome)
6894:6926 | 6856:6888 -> 1.03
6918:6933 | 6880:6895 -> 1.10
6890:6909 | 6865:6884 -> 0.93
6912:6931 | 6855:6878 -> 1.09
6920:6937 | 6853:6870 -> 1.11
